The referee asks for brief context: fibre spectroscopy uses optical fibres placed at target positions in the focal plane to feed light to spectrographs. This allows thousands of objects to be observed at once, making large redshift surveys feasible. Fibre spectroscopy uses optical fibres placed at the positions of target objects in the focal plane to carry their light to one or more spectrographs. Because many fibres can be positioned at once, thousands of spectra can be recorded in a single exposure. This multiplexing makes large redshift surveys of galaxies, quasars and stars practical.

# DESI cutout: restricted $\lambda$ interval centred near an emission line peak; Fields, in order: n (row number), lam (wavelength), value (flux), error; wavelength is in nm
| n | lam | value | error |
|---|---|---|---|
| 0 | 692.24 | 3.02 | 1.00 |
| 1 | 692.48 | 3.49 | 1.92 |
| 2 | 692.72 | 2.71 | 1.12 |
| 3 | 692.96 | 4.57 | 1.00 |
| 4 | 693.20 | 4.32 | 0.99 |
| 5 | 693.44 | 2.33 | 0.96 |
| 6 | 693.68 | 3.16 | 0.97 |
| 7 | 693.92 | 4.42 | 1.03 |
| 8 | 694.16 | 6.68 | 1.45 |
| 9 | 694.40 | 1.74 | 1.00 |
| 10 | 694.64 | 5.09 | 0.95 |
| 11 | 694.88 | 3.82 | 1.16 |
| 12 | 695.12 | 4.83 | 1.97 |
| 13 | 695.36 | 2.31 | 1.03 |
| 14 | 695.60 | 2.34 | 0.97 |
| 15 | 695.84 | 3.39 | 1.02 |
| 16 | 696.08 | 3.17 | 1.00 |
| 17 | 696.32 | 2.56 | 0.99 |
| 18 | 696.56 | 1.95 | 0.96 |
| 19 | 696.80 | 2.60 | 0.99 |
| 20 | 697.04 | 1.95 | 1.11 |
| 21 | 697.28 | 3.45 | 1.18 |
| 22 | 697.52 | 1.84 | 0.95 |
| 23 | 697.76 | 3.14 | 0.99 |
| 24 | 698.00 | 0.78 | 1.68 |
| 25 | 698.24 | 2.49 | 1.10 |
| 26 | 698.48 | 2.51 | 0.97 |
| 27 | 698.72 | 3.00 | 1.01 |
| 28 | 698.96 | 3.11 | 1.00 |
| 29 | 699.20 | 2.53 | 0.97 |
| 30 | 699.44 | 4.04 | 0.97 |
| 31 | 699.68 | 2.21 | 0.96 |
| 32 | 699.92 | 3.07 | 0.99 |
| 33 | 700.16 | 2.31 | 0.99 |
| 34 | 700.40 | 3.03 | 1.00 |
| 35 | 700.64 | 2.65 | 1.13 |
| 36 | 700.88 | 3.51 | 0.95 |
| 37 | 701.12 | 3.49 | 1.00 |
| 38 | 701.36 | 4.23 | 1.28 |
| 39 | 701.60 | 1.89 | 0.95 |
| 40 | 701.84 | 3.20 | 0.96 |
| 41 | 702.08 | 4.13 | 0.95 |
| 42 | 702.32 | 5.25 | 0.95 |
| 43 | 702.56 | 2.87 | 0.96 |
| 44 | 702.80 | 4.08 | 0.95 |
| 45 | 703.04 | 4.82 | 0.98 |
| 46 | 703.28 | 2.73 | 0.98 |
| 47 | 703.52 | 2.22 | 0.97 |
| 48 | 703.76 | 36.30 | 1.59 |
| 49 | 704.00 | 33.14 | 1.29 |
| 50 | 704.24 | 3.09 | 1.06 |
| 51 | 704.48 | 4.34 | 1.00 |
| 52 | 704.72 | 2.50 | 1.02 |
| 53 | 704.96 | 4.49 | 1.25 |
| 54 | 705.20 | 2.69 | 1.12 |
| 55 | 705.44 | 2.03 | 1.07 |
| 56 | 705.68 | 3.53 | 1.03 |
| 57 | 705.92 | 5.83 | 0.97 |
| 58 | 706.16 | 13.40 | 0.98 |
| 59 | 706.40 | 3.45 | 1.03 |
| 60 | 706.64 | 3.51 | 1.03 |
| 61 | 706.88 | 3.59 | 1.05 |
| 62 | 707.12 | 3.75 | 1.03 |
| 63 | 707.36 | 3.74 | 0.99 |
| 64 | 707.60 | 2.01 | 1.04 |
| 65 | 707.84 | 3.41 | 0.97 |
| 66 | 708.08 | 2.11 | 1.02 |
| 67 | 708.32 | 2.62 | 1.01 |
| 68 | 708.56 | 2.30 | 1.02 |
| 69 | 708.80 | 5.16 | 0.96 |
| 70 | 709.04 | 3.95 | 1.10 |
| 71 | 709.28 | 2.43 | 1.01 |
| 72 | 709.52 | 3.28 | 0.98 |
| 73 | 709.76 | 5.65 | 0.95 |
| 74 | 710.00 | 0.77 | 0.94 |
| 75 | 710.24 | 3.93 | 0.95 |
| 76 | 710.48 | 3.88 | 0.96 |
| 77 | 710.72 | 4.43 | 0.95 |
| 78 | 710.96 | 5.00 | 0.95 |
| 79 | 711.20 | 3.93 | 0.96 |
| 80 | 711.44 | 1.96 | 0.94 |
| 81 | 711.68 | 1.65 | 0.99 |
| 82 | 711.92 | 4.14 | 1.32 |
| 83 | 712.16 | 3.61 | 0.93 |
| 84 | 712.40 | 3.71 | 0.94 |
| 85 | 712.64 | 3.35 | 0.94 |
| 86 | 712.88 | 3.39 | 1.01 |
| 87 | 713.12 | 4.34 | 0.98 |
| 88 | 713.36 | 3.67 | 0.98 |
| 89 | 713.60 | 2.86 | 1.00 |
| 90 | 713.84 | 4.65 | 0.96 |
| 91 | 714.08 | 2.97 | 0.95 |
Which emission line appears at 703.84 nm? H-alpha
